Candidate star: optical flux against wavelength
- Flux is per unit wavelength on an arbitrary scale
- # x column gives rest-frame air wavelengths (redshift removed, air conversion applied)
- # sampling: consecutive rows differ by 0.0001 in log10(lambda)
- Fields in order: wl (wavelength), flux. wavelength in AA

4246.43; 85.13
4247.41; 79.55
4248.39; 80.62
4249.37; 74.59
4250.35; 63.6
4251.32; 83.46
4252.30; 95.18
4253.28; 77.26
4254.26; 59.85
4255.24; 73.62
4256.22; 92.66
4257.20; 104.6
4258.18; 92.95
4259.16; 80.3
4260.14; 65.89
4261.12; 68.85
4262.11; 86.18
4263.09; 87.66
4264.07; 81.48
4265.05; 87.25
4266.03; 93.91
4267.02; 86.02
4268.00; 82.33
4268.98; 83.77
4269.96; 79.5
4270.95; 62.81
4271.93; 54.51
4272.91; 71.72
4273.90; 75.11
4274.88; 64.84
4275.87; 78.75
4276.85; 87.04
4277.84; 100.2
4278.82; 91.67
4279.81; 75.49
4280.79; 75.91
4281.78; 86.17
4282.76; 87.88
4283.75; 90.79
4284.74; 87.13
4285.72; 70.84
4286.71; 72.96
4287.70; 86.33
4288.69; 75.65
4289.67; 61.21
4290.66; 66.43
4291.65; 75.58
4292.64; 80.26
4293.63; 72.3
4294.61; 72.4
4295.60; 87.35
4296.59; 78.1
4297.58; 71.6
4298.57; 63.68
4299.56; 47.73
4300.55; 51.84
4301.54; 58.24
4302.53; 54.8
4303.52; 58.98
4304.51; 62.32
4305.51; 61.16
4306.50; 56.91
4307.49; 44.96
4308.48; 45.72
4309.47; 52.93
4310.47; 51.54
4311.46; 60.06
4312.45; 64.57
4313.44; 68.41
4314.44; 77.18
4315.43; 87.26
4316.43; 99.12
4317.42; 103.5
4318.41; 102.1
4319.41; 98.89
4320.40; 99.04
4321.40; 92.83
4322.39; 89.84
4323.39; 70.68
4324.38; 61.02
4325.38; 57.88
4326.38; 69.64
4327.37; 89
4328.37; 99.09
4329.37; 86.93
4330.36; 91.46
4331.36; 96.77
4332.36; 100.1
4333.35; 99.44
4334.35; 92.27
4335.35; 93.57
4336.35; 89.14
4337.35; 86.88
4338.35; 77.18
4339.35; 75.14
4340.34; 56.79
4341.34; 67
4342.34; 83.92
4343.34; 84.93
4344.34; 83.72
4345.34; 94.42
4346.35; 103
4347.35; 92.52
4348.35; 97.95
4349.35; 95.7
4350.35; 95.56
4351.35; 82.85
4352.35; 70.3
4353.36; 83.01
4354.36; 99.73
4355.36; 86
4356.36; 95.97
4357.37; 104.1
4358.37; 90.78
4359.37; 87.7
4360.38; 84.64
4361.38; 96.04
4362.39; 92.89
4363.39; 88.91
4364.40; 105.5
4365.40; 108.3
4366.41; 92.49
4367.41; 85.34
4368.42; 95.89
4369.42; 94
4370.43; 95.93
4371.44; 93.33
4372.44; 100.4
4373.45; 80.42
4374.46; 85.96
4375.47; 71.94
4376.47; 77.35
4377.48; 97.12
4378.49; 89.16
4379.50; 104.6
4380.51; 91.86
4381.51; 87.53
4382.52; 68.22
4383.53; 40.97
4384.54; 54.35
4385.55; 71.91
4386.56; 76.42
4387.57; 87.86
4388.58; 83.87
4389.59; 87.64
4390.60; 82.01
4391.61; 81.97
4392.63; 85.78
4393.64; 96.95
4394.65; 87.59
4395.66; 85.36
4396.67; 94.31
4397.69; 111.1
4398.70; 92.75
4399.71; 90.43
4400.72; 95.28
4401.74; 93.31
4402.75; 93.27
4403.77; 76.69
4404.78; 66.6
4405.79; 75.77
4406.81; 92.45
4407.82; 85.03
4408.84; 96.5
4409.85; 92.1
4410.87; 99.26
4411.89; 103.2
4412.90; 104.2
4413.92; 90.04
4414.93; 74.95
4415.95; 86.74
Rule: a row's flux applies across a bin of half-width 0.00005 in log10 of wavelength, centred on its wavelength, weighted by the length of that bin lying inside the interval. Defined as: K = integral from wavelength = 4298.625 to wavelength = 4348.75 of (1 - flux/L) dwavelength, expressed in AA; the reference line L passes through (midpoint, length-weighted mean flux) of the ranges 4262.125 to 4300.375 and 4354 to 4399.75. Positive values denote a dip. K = 2.96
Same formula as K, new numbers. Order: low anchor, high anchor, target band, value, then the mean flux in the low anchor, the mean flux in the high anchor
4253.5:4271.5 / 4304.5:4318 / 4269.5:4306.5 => 0.7 AA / 81.5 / 67.2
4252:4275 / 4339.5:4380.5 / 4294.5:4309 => 4.0 AA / 79.6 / 89.8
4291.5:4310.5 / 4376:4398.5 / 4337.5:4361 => -3.8 AA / 62.4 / 83.9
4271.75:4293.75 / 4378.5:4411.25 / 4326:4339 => -1.4 AA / 78.2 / 85.3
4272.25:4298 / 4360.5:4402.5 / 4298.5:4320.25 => 3.6 AA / 78.5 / 87.9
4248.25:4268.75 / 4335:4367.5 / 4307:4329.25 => 2.5 AA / 81.9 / 88.9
